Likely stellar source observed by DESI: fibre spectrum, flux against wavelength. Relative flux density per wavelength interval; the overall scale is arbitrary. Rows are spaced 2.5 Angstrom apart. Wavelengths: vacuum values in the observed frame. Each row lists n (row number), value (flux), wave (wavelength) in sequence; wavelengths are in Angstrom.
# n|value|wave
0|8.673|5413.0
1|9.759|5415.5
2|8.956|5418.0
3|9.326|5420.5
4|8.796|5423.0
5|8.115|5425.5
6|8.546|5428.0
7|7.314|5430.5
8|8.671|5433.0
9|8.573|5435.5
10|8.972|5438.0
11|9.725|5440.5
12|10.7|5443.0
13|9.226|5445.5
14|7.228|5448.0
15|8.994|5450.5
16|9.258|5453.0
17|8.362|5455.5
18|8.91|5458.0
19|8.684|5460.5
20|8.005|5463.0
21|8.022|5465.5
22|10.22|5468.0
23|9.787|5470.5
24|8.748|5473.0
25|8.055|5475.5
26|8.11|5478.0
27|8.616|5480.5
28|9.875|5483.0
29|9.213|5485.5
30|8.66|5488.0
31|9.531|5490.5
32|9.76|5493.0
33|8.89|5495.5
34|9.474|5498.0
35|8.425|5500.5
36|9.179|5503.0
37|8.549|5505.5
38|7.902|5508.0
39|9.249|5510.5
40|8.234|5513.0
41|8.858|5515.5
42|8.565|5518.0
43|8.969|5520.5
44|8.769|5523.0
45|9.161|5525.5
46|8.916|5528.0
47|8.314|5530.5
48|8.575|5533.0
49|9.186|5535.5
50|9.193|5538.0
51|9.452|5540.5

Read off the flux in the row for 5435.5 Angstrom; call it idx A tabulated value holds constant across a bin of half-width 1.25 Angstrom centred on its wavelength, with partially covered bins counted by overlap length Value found 8.573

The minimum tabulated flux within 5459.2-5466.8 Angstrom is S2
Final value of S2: 8.005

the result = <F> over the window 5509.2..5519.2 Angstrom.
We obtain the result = 8.72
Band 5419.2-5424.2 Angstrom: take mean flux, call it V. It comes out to 9.06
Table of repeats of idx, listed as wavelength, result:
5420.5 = 9.326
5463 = 8.005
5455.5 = 8.362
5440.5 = 9.725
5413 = 8.673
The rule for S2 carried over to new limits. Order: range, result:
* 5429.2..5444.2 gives 7.314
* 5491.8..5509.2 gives 7.902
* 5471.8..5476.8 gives 8.055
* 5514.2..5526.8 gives 8.565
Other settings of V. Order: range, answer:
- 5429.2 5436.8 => 8.19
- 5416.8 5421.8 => 9.14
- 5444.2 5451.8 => 8.5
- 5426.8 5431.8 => 7.93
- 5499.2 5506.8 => 8.72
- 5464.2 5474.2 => 9.19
